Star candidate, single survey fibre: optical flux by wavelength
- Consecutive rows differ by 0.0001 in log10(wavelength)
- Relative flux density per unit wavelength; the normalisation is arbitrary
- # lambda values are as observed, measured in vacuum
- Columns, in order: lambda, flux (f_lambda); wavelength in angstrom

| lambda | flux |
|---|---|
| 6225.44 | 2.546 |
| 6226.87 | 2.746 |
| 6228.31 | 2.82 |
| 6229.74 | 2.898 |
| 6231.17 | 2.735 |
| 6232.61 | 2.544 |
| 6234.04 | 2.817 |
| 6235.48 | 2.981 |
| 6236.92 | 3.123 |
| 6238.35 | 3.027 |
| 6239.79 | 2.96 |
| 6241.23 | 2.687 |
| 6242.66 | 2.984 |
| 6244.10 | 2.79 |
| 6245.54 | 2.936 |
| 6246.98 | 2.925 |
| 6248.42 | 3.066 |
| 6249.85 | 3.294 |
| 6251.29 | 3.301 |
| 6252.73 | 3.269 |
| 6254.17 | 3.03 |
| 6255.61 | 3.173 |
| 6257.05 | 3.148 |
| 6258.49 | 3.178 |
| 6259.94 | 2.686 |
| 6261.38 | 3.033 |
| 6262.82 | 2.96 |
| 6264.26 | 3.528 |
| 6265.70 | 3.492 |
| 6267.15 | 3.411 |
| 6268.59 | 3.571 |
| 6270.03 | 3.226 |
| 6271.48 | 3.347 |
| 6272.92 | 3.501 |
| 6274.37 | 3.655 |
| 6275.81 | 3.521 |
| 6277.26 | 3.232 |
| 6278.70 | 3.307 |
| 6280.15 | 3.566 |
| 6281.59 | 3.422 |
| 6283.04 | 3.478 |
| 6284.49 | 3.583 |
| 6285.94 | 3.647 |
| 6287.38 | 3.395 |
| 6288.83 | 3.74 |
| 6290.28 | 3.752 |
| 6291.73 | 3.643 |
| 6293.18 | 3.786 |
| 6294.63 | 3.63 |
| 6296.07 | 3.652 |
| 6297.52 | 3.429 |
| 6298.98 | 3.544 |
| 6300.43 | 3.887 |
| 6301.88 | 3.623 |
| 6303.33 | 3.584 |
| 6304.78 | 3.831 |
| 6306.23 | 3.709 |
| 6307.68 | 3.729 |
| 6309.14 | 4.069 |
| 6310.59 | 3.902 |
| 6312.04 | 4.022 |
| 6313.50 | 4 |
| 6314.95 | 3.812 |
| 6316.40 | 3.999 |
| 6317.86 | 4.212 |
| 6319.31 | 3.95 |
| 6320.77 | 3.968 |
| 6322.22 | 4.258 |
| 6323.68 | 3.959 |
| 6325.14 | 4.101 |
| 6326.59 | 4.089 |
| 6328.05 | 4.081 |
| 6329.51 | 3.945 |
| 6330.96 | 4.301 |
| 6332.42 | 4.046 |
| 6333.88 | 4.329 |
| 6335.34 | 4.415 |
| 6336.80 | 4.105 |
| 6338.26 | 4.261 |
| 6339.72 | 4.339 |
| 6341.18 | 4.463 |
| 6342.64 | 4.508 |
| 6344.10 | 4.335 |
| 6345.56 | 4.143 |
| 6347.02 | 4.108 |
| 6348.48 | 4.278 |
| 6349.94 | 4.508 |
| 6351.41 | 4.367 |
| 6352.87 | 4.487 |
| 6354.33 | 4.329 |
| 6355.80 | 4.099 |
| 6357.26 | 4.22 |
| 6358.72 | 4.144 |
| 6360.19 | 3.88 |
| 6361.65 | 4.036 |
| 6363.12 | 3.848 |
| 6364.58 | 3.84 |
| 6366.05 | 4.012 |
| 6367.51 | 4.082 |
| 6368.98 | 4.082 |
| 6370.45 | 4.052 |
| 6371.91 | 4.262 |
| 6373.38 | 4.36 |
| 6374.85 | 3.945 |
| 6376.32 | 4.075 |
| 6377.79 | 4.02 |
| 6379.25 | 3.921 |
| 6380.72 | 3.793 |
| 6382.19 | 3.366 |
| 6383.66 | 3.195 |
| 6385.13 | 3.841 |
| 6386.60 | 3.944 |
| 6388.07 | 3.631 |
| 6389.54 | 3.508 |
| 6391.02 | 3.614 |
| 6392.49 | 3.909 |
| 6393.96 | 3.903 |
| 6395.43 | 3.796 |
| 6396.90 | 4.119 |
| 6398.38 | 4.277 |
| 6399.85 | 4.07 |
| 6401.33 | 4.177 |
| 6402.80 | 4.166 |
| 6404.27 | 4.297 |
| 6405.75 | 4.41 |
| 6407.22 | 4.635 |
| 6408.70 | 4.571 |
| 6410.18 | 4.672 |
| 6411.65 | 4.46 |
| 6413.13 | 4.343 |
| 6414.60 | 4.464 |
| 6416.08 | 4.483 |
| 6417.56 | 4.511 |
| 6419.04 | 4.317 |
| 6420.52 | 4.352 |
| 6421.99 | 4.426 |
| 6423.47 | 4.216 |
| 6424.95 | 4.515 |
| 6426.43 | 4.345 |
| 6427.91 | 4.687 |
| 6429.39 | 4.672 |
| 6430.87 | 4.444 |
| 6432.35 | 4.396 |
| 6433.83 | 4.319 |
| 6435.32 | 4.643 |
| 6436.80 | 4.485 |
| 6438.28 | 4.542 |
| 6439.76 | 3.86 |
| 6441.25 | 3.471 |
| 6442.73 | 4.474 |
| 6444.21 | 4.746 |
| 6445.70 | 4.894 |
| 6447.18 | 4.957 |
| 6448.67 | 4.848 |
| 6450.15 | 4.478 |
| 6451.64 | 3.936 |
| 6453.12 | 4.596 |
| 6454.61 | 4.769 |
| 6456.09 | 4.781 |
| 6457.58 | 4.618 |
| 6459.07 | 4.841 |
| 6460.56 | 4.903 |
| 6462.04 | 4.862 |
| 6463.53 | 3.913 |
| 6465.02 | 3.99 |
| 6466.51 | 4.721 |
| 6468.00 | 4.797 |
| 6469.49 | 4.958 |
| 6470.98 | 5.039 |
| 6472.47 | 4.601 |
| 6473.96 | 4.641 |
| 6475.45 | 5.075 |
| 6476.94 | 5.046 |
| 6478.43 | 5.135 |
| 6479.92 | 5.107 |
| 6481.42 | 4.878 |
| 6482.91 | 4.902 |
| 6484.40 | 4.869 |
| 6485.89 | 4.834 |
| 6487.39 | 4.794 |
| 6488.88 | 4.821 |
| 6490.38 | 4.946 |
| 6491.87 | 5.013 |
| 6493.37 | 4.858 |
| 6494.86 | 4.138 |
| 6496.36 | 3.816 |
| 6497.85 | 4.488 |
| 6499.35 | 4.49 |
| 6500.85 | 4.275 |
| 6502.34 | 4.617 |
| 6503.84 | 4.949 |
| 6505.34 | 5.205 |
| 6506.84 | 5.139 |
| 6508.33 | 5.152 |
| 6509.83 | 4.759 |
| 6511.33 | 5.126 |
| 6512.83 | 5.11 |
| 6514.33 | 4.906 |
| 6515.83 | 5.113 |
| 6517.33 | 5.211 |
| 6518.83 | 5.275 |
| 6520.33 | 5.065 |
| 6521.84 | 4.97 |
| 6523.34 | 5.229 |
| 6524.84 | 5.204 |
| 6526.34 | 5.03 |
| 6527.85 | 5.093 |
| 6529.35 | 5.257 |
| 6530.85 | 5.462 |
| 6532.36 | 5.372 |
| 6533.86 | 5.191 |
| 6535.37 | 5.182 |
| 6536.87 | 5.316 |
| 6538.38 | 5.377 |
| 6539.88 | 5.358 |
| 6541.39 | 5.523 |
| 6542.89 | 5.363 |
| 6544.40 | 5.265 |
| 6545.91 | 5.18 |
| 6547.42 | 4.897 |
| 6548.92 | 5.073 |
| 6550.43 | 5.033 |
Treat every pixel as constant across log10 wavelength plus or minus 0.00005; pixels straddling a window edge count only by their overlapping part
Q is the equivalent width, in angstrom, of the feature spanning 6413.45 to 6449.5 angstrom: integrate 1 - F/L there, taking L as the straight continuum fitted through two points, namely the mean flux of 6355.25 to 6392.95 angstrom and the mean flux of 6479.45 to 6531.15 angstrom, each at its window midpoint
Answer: -0.9 angstrom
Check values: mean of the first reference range 3.91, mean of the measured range 4.46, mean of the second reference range 4.91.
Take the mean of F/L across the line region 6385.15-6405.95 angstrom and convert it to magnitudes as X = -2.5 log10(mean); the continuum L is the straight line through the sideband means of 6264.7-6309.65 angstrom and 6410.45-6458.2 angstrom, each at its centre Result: 0.07 mag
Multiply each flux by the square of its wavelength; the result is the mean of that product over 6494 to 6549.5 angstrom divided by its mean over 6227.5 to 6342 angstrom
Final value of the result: 1.53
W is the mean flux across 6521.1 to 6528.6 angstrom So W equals 5.11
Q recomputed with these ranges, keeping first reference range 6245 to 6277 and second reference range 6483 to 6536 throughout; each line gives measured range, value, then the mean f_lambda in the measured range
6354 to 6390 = 0.52 angstrom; 3.94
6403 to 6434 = -0.96 angstrom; 4.45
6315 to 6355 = -4.95 angstrom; 4.21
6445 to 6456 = -0.27 angstrom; 4.65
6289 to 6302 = -0.71 angstrom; 3.66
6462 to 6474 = 0.16 angstrom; 4.6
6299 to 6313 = -1.02 angstrom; 3.81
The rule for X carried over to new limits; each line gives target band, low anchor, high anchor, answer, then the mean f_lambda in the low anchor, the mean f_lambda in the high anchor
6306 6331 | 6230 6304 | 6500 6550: -0.10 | 3.29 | 5.13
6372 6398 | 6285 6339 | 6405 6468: 0.11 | 3.9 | 4.49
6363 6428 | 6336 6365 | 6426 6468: 0.06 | 4.22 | 4.51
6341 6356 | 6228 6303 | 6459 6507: -0.13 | 3.27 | 4.74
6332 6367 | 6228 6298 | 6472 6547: -0.10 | 3.25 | 5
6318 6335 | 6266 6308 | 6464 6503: -0.09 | 3.56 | 4.72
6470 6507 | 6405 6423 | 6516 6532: 0.04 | 4.47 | 5.18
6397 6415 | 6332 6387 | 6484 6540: 0.00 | 4.11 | 4.97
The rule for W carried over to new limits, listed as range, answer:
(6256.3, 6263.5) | 3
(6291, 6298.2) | 3.63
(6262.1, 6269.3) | 3.39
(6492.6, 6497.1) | 4.27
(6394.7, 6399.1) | 4.06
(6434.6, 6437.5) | 4.57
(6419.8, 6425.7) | 4.38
